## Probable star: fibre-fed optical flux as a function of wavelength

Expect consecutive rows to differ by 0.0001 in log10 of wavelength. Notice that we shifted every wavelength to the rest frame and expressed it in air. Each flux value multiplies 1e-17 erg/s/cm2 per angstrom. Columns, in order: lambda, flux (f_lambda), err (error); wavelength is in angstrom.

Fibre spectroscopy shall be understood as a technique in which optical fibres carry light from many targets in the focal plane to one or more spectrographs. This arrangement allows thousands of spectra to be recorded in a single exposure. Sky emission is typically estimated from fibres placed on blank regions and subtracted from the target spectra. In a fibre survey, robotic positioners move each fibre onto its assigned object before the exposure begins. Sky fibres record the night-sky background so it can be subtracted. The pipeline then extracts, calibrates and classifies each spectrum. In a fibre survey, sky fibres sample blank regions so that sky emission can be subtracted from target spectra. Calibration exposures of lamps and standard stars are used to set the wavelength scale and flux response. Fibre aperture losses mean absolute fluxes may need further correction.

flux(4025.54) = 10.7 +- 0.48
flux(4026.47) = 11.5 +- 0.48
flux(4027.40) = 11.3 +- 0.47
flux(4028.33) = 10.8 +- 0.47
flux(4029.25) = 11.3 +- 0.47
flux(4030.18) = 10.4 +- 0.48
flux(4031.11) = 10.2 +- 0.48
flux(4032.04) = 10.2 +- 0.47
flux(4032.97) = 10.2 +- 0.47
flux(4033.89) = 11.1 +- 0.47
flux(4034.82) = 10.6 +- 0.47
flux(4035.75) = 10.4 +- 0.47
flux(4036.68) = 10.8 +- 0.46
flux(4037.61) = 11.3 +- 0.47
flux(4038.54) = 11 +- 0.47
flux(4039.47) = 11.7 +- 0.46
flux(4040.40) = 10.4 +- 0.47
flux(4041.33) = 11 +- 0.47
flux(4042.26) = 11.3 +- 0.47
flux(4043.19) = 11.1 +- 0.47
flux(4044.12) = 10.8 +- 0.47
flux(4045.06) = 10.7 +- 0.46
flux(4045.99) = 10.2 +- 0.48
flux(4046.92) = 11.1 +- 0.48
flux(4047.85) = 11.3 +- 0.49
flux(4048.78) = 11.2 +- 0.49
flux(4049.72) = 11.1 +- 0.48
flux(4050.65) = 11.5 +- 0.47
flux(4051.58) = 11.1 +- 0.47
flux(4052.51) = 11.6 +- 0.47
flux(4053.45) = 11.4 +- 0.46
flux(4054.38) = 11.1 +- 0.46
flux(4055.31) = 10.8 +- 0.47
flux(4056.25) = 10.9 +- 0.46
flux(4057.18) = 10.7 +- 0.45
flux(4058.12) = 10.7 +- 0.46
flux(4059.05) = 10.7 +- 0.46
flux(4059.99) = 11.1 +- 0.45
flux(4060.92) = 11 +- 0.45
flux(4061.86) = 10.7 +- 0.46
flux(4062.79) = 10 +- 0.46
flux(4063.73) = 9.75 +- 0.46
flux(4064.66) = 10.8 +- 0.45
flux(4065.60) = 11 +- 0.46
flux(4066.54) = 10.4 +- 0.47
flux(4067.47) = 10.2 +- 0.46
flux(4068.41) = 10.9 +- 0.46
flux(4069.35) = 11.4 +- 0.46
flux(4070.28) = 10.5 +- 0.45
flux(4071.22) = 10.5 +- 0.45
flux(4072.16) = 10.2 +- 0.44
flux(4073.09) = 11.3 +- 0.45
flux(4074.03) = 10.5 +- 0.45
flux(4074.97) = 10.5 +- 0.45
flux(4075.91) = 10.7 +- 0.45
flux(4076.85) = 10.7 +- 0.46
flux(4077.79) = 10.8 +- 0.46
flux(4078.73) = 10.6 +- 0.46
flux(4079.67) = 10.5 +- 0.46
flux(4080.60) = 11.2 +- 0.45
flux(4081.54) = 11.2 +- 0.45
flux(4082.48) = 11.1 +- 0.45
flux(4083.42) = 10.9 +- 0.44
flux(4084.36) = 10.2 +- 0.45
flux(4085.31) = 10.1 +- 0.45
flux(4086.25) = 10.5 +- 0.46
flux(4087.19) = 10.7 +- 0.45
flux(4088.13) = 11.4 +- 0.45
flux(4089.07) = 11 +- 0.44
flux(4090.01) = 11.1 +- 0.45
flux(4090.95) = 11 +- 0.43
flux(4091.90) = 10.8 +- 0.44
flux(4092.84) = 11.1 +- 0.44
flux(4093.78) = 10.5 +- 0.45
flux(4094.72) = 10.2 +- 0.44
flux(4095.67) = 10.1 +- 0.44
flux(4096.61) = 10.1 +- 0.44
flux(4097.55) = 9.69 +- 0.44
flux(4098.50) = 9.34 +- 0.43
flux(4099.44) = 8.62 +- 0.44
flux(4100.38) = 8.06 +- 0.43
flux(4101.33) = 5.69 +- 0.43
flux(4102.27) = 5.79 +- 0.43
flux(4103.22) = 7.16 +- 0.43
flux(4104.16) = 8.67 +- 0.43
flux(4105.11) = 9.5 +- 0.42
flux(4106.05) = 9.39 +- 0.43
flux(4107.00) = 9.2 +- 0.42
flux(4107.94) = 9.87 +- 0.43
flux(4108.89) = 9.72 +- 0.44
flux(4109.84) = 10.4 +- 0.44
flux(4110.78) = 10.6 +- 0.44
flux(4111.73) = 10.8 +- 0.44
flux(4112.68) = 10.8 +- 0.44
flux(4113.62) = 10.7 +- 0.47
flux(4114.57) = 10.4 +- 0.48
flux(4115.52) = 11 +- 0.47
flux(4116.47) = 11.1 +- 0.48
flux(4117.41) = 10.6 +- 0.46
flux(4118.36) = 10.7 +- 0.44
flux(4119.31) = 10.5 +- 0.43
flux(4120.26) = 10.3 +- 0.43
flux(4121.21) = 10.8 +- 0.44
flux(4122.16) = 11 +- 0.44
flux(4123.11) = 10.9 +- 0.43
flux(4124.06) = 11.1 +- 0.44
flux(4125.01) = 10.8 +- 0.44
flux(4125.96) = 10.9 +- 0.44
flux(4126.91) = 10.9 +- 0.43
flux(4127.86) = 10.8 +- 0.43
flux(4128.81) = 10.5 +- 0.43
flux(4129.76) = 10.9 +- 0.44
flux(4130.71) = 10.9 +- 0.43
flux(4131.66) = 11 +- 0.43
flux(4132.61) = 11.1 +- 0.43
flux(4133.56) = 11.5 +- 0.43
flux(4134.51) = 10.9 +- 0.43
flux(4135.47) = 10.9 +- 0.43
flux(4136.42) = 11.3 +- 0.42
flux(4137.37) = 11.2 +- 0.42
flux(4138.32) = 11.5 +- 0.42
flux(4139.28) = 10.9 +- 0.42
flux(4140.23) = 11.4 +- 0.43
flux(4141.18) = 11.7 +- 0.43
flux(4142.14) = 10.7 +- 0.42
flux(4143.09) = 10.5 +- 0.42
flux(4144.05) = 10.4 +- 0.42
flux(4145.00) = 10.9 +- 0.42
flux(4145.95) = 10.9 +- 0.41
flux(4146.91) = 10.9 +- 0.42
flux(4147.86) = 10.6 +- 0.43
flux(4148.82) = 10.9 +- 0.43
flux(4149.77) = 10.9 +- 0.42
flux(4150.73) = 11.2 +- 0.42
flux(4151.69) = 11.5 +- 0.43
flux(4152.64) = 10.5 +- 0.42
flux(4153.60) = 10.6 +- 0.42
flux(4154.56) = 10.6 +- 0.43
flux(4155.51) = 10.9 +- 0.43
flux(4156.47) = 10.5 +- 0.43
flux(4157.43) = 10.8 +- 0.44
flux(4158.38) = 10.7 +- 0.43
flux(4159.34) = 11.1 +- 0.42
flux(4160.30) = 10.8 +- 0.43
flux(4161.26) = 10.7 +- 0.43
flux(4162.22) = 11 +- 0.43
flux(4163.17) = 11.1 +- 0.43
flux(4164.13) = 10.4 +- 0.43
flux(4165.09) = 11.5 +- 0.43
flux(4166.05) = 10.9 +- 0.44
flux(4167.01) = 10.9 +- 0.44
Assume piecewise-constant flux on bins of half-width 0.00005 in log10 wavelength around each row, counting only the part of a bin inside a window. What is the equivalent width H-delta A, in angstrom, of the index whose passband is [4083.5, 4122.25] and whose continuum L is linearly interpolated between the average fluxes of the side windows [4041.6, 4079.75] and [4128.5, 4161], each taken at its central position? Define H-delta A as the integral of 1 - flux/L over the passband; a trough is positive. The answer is 3.2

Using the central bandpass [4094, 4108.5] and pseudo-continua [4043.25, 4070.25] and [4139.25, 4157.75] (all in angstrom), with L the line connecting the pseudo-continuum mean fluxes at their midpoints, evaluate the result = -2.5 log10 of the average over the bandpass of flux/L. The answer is 0.23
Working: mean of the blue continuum 10.9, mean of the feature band 8.79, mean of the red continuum 10.9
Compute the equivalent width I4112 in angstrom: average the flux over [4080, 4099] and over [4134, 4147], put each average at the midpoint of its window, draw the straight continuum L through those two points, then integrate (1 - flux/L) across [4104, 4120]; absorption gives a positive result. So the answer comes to 0.8 angstrom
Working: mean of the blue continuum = 10.6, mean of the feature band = 10.3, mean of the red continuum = 11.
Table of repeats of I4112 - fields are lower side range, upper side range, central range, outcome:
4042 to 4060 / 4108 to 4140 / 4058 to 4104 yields 2.9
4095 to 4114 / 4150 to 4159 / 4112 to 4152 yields -3.3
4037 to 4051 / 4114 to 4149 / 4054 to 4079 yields 0.7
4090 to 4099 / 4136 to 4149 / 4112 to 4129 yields -0.1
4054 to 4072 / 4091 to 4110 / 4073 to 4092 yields -1.7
